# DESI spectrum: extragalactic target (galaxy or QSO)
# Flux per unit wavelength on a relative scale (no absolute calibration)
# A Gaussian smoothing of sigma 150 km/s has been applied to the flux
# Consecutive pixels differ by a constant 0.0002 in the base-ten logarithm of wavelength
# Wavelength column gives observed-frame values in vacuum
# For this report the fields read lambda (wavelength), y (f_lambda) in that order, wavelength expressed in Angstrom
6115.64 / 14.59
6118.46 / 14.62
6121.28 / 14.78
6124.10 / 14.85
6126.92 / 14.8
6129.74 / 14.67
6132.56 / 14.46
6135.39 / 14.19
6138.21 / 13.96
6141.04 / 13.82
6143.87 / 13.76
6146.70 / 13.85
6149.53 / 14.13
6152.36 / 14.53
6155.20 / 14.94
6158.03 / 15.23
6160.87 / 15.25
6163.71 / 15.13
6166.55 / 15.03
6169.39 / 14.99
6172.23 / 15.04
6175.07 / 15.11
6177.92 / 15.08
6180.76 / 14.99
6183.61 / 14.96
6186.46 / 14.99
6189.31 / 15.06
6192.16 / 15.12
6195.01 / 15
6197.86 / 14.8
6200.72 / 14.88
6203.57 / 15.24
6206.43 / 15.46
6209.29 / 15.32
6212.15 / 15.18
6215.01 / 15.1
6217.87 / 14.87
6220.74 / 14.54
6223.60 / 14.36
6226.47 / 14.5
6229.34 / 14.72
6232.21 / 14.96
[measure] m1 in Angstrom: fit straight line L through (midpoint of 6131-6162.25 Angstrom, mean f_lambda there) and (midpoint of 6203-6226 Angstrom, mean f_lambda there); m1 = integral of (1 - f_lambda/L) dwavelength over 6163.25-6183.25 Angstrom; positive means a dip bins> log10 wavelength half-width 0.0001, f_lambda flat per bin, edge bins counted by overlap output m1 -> -0.6 Angstrom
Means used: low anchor 14.4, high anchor 15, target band 15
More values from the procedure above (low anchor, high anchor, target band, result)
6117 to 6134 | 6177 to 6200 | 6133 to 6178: 0.7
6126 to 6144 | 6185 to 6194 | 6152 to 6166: -0.4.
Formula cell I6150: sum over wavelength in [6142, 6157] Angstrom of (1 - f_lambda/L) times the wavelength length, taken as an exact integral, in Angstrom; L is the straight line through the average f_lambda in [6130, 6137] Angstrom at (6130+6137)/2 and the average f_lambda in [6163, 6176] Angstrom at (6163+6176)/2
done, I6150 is 0.44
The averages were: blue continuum 14.4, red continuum 15.1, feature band 14.3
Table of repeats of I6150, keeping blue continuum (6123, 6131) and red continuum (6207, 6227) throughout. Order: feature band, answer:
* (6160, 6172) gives -0.21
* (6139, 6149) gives 0.64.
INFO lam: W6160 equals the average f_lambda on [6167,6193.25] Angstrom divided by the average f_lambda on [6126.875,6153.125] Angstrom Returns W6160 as 1.06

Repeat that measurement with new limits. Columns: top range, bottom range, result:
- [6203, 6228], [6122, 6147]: 1.04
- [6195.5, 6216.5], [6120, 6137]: 1.04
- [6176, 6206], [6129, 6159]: 1.05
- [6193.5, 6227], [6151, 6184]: 1.00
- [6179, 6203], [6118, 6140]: 1.03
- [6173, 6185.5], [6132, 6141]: 1.06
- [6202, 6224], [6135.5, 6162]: 1.05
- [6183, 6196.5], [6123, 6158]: 1.05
